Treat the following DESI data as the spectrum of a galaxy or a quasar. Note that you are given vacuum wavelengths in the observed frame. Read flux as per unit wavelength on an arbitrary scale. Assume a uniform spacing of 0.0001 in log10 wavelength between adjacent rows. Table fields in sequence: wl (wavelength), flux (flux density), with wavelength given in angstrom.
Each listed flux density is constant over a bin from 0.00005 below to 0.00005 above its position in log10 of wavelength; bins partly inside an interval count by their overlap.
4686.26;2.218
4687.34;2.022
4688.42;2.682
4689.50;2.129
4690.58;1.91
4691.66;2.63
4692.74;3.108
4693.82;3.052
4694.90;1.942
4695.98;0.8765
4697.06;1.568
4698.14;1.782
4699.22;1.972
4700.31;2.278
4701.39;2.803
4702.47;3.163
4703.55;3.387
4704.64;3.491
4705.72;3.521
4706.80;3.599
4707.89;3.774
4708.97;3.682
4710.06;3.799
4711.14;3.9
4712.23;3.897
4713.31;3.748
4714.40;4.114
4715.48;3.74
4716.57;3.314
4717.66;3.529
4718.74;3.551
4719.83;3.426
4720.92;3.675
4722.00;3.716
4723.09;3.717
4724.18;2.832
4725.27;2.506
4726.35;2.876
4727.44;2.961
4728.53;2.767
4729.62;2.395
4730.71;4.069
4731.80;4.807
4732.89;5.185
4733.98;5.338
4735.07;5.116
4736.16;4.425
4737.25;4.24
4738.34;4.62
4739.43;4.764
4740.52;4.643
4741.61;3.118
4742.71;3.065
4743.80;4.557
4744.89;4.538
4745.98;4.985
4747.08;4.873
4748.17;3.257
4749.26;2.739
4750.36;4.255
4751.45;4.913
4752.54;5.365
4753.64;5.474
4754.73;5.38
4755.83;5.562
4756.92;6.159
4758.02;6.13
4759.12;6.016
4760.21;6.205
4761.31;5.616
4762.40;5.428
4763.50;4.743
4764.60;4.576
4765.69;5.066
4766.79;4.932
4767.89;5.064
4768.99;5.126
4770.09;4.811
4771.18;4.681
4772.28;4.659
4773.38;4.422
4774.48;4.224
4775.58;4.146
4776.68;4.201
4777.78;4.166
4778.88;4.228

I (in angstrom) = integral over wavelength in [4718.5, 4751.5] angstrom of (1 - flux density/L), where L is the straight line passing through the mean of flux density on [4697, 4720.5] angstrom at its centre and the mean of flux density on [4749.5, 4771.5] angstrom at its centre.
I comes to 2.85 angstrom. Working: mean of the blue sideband 3.31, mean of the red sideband 5.25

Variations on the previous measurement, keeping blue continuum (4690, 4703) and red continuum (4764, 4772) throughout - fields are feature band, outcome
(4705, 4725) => -4.9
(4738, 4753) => -0.7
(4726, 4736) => -1.2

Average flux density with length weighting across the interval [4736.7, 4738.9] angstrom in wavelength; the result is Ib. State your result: 4.44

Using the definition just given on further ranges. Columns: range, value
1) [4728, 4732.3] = 3.5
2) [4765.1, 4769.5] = 5.04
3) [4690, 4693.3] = 2.55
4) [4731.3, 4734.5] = 5.11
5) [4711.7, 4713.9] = 3.83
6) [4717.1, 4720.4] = 3.5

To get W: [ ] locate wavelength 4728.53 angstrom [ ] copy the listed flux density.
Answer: 2.767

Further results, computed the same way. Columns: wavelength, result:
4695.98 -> 0.8765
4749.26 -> 2.739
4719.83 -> 3.426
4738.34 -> 4.62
